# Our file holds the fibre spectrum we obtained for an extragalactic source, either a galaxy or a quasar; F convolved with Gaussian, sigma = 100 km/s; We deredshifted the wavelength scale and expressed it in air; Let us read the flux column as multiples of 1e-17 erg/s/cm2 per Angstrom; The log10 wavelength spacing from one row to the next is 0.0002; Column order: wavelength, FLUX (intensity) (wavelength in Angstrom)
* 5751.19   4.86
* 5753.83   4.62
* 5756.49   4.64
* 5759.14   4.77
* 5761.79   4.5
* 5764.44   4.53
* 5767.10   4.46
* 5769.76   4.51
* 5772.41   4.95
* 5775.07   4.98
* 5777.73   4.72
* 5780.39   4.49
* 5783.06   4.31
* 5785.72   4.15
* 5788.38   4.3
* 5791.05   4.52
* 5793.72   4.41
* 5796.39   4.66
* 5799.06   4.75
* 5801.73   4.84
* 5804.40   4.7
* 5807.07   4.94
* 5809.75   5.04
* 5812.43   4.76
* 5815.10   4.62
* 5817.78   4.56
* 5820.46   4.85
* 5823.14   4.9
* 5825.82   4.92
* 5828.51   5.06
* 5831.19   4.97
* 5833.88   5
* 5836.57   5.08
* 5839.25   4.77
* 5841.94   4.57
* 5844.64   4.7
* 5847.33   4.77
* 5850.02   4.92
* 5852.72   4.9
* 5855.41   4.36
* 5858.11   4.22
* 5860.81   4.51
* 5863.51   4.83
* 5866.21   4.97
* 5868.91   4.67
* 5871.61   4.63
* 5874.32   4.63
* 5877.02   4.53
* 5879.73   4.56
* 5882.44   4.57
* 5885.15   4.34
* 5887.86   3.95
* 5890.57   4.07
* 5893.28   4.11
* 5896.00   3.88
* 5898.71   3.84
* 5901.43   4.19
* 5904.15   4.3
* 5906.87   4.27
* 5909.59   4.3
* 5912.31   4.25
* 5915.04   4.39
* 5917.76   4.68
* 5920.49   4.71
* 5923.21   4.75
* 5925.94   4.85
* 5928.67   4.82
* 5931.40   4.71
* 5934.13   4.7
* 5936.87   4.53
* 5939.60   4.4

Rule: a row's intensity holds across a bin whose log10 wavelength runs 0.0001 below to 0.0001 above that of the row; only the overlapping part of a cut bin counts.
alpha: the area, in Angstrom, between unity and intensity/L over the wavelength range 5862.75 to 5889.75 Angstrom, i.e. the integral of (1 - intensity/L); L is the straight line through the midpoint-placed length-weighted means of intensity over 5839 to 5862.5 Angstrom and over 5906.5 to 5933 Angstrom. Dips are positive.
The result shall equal 0.4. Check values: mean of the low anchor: 4.63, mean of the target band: 4.55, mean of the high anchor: 4.59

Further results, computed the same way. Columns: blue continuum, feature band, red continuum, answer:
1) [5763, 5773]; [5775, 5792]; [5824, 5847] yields 0.7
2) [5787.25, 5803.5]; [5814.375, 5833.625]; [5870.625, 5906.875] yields -1.6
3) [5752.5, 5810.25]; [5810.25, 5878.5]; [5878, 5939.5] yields -3.6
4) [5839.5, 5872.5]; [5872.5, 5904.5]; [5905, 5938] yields 2.6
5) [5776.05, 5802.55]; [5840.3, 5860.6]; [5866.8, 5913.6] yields -1.1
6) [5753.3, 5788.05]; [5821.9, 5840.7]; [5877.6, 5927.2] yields -2.1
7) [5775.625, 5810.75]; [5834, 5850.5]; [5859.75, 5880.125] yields -0.6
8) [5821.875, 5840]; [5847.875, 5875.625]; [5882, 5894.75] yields -0.8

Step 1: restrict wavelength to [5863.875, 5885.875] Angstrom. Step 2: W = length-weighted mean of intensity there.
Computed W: 4.63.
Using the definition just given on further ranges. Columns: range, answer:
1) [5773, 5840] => 4.73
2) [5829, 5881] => 4.72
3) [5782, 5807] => 4.54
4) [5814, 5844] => 4.84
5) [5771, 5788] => 4.59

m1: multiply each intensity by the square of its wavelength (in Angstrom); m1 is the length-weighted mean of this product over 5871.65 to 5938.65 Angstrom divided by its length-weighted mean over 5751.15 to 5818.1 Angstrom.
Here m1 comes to 0.99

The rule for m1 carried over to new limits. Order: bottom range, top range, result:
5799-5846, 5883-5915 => 0.88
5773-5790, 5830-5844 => 1.10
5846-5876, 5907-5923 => 0.97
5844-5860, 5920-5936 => 1.05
